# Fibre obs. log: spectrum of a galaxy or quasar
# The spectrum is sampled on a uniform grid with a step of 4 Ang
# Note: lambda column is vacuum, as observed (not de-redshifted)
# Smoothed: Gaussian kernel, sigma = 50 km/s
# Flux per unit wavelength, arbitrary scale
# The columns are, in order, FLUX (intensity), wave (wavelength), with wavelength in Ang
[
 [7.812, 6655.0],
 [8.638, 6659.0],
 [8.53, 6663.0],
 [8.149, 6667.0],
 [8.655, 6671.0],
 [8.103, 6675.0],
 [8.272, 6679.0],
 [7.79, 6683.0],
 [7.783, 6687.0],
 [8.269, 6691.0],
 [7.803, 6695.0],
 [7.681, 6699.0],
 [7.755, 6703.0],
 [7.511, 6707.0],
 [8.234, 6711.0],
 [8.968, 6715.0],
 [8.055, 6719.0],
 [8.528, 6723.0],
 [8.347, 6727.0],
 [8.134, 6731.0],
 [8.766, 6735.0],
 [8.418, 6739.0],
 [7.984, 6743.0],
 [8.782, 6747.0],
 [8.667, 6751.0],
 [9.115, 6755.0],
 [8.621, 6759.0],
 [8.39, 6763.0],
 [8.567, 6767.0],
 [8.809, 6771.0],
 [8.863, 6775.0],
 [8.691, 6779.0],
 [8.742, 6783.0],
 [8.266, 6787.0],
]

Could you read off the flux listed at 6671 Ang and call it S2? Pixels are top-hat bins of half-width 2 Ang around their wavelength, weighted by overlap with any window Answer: 8.655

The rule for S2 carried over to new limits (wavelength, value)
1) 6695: 7.803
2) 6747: 8.782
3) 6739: 8.418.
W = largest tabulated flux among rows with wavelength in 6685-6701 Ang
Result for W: 8.269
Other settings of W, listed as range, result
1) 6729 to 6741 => 8.766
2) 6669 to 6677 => 8.655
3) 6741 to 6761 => 9.115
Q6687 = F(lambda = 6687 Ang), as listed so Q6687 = 7.783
